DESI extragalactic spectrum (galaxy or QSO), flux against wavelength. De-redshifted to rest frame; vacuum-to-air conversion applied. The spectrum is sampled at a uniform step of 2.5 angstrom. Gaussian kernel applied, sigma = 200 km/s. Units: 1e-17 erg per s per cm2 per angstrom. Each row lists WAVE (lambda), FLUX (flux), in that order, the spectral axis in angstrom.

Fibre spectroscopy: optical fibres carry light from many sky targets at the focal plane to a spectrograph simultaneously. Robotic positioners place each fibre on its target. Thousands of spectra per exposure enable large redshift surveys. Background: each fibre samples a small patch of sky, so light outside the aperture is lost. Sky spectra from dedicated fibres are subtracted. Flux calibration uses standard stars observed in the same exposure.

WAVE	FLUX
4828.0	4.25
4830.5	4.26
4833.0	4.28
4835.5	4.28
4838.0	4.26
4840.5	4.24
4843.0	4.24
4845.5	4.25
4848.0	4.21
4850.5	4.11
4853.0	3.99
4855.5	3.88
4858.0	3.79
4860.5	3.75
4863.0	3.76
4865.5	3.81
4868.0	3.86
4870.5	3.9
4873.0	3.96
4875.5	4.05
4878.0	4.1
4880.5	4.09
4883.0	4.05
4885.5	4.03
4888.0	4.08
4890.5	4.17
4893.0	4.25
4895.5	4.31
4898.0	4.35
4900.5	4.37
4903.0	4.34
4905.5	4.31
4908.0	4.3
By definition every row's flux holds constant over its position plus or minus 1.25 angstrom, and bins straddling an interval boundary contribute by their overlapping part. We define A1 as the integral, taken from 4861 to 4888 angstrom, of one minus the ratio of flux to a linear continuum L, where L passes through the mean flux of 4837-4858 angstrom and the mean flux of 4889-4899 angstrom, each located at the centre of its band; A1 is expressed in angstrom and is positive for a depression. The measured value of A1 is 1.6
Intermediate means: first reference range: 4.12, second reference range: 4.26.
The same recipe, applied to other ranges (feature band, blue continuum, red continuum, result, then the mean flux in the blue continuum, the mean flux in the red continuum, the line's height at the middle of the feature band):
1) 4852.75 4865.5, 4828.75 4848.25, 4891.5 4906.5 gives 1.4 angstrom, 4.25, 4.32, 4.28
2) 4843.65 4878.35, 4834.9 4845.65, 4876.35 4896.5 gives 2.0 angstrom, 4.25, 4.13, 4.2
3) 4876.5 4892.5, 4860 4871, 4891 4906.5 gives 0.0 angstrom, 3.81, 4.31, 4.1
